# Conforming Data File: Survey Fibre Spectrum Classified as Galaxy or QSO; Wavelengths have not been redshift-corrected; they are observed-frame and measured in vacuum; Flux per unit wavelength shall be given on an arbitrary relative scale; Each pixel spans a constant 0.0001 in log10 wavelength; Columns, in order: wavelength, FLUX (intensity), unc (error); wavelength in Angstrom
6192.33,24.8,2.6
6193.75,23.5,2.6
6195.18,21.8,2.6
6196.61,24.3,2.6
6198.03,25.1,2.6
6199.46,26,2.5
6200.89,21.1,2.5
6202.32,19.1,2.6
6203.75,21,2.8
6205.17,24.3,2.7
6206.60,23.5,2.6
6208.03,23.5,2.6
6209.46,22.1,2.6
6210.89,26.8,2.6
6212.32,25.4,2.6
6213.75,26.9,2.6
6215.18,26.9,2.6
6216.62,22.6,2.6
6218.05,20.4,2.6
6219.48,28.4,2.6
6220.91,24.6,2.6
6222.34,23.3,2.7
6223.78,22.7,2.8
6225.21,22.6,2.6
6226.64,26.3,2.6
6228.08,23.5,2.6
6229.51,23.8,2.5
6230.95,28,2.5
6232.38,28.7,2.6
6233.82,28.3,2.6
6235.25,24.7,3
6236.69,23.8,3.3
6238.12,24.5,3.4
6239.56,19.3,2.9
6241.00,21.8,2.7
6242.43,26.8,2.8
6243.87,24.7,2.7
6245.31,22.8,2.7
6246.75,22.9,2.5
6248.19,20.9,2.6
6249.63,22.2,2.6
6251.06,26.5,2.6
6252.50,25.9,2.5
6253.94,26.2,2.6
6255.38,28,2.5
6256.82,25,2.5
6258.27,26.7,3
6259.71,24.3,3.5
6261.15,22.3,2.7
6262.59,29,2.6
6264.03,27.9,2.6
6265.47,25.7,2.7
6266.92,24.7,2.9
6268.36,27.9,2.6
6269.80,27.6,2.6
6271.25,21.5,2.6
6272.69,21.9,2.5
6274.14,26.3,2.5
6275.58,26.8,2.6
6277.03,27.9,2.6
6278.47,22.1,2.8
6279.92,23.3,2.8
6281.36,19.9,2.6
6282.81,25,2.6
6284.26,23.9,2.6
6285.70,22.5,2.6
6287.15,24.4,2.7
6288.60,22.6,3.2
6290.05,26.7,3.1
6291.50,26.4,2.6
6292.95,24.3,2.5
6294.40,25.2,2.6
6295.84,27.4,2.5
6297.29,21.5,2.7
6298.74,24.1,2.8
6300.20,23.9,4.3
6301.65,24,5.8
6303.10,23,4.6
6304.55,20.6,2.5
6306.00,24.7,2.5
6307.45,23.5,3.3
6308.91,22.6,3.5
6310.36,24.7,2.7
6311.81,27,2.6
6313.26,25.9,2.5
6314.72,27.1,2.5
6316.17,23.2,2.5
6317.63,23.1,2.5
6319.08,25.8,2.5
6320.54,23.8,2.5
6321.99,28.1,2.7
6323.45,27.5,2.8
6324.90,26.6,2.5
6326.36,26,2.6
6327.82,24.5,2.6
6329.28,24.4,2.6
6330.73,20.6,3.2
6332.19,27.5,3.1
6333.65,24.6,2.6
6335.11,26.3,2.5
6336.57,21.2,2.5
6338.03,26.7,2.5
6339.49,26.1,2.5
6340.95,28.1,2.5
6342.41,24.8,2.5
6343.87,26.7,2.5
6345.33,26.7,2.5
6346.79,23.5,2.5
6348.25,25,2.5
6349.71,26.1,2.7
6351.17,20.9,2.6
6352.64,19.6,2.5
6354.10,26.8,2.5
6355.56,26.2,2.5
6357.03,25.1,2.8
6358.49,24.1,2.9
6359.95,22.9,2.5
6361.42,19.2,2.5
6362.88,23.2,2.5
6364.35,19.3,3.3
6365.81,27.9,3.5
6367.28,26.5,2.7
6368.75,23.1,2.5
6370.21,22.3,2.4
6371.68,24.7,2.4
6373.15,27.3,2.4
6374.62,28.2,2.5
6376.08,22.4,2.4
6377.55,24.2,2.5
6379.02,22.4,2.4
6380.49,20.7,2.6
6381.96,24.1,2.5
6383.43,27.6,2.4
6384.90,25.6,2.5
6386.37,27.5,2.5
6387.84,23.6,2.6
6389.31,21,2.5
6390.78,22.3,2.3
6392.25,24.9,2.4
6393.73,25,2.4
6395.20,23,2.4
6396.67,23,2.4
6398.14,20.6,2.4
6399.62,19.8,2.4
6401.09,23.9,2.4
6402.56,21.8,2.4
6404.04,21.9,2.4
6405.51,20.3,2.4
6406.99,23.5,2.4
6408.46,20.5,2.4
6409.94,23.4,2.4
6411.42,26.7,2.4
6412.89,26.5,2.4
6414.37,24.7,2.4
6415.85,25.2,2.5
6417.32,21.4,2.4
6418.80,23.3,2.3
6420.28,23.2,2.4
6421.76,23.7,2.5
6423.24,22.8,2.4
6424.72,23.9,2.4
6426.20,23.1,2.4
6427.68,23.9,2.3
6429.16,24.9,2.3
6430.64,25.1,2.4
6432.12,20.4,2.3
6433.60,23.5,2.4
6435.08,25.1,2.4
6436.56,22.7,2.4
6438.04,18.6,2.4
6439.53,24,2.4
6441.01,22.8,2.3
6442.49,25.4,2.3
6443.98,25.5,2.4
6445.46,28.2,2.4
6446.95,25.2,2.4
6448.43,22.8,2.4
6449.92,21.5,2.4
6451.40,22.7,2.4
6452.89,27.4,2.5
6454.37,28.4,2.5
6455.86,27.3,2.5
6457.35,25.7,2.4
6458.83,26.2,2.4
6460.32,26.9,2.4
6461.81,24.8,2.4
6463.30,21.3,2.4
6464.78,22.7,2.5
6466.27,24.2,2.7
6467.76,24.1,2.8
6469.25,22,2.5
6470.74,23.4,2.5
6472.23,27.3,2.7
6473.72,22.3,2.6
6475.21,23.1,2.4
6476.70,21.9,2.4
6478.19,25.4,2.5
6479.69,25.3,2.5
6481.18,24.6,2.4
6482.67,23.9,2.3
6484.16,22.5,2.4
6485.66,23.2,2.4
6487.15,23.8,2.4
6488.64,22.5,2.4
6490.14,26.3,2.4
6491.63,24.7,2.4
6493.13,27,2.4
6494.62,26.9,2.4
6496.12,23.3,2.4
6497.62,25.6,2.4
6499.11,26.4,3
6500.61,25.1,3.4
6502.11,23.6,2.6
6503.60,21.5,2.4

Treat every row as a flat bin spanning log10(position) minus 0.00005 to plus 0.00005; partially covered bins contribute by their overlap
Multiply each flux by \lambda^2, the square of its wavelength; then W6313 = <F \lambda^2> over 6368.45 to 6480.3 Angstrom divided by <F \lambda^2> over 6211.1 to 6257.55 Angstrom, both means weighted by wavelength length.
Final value 1.03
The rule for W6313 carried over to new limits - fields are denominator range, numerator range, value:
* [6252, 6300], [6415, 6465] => 1.02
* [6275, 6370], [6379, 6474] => 1.01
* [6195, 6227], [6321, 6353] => 1.10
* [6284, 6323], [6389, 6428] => 0.98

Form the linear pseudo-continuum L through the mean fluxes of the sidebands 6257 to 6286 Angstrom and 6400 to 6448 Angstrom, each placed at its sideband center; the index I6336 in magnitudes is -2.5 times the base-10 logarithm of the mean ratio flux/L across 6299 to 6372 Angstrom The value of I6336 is -0.01 mag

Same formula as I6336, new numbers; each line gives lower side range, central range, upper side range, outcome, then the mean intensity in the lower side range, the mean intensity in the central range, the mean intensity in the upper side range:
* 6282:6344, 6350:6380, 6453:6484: 0.04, 24.8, 23.8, 24.6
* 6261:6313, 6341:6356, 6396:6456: -0.03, 24.6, 24.8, 23.6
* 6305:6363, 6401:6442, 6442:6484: 0.06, 24.8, 23.2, 24.6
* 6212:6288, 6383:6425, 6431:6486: 0.04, 24.7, 23.4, 24.1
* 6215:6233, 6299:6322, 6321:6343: 0.05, 24.7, 24.3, 25.5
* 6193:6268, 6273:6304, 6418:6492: 0.00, 24.5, 24.3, 24.1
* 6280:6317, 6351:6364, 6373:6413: 0.03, 24.1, 23.1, 23.5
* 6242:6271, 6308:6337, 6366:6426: -0.02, 25.3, 25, 23.7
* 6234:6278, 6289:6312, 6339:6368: 0.02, 24.9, 24.3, 24.4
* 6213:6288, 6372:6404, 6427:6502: 0.03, 24.7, 23.7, 24.4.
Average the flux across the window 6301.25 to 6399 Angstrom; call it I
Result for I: 24.4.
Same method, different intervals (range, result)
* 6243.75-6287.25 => 24.7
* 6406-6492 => 24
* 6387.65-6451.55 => 23.3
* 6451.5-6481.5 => 24.7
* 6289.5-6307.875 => 24.2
